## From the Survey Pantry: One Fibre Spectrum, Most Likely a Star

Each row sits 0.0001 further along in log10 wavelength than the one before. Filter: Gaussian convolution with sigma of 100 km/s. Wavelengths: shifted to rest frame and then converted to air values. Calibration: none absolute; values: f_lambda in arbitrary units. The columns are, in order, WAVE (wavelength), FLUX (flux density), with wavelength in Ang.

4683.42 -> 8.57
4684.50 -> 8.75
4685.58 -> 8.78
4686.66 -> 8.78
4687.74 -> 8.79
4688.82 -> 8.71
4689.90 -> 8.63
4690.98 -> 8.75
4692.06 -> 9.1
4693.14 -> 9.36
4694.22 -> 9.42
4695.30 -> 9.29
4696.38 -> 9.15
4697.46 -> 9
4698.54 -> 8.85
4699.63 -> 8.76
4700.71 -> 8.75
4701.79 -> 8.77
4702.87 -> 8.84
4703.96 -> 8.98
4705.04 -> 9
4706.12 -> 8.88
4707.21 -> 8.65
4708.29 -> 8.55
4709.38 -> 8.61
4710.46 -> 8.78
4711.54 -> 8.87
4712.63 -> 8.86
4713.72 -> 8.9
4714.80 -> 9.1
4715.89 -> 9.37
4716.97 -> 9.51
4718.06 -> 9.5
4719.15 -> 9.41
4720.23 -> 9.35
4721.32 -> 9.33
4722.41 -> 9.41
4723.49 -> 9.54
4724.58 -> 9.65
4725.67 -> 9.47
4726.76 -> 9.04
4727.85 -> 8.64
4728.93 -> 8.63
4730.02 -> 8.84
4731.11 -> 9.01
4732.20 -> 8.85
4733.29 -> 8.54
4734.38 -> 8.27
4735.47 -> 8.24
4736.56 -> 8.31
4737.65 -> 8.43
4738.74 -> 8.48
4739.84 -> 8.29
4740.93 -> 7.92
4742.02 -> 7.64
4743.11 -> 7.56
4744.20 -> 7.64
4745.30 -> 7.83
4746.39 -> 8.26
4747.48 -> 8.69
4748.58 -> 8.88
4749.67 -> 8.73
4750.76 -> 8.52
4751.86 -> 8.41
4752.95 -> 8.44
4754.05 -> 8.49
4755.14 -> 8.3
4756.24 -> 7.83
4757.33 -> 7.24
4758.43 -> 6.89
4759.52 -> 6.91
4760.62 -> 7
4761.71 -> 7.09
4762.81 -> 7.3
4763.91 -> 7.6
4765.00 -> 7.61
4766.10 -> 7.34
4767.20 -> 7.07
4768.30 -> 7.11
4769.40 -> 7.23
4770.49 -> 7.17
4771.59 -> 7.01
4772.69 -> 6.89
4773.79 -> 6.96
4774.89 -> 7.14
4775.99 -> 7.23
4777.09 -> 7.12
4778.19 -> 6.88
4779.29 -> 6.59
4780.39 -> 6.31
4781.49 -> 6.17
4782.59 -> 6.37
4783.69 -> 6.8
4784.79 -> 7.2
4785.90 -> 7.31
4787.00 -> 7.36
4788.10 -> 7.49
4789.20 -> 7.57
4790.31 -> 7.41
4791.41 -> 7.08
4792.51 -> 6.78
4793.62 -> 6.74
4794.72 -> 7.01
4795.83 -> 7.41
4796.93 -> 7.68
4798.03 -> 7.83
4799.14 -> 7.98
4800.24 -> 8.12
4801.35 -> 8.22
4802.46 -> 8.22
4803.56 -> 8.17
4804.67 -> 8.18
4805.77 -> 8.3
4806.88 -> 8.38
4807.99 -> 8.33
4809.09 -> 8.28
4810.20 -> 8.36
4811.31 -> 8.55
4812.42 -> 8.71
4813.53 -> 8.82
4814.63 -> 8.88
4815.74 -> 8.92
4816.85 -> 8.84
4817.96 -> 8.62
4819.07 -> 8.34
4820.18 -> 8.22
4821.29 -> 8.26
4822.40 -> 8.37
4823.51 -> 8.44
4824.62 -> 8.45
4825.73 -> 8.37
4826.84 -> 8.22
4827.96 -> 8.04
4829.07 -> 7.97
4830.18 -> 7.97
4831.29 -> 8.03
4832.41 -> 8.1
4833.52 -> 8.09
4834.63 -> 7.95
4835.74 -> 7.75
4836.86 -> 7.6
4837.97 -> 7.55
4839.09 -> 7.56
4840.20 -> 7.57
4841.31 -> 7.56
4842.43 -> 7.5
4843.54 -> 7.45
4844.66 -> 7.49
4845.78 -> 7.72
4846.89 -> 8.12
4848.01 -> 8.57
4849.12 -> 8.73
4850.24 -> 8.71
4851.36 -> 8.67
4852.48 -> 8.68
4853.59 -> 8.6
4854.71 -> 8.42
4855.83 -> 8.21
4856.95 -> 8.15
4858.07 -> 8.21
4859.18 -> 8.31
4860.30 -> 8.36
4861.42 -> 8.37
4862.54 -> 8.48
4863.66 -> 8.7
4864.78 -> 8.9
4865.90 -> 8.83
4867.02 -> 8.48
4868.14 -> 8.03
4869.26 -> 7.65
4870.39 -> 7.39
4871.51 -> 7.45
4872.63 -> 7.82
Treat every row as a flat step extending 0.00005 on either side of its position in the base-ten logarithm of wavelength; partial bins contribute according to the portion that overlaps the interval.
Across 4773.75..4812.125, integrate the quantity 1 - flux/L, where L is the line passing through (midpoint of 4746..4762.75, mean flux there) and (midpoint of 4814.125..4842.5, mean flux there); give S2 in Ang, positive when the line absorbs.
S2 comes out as 2.7 Ang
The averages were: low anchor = 7.96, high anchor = 8.13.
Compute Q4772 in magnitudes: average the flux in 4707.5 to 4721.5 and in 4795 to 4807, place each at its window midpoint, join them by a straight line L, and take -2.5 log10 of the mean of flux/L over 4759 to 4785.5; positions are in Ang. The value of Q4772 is 0.19 mag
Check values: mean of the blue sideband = 9.07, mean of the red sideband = 8.01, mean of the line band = 7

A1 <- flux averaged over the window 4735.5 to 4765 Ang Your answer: 7.95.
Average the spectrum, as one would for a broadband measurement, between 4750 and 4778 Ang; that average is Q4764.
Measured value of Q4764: 7.44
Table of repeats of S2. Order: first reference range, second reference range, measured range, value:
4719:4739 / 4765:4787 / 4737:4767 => 0.27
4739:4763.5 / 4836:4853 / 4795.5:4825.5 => -1.51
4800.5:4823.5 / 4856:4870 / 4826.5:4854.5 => 1.27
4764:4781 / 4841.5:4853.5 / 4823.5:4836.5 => -0.31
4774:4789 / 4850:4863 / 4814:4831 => -1.41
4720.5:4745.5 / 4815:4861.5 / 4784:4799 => 1.89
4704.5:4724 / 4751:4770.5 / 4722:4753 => -0.91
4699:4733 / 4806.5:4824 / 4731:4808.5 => 9.83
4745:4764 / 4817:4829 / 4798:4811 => 0.00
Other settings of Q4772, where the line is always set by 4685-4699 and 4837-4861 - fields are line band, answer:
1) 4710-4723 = -0.04 mag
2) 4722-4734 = -0.03 mag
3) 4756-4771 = 0.18 mag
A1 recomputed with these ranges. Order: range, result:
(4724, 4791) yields 7.75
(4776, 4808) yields 7.4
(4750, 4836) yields 7.73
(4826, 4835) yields 8.06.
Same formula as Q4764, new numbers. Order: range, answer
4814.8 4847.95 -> 8.05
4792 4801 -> 7.46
